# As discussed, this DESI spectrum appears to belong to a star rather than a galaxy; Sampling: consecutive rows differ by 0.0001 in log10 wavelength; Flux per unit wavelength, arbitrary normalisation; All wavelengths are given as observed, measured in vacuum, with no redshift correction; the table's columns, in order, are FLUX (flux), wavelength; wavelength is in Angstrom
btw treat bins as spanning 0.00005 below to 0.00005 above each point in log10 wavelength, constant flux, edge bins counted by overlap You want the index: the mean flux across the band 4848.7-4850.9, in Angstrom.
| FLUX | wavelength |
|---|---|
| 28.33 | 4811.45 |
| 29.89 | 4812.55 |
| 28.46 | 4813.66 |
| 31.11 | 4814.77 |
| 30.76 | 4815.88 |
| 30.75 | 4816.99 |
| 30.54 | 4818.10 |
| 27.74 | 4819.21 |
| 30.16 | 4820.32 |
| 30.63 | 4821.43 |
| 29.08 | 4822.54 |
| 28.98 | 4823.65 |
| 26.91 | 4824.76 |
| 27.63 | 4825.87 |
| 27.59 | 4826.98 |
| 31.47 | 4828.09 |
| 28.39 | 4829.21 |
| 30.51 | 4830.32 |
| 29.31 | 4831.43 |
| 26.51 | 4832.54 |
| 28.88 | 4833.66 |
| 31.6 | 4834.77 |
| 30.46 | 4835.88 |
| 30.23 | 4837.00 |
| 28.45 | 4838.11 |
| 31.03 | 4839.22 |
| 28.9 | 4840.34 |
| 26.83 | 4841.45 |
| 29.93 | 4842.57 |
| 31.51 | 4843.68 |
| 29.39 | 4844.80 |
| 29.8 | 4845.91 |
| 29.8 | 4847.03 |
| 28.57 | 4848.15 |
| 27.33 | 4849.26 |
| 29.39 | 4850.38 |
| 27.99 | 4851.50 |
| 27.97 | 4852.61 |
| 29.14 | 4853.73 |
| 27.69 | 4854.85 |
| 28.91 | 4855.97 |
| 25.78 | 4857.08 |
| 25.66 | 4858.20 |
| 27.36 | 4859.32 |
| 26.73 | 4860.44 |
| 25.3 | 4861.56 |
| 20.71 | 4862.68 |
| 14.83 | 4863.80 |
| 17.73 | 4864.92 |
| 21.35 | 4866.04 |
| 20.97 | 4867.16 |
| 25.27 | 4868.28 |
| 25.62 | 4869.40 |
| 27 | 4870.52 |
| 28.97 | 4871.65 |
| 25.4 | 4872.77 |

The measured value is 28.4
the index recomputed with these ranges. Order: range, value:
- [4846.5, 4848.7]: 29.1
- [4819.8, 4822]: 30.4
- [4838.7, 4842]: 28.9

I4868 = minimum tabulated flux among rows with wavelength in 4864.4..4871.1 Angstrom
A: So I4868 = 17.73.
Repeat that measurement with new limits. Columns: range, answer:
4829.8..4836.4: 26.51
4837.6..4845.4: 26.83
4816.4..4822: 27.74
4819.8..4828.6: 26.91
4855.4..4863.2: 20.71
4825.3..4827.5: 27.59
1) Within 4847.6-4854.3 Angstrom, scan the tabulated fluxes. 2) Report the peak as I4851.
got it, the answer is 29.39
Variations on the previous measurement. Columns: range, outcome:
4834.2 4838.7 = 31.6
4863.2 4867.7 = 21.35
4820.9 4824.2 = 30.63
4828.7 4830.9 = 30.51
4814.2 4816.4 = 31.11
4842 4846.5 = 31.51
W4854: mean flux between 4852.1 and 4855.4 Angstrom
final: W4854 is 28.2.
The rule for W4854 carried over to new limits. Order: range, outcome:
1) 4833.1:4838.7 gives 30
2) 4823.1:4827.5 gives 27.8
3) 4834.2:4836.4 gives 31.1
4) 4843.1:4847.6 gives 30.1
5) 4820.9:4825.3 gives 28.9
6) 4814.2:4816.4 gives 30.9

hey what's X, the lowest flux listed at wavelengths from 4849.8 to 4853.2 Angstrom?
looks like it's 27.97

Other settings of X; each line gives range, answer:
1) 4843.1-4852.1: 27.33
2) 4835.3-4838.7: 28.45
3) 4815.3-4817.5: 30.75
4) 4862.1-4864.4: 14.83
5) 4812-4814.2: 28.46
